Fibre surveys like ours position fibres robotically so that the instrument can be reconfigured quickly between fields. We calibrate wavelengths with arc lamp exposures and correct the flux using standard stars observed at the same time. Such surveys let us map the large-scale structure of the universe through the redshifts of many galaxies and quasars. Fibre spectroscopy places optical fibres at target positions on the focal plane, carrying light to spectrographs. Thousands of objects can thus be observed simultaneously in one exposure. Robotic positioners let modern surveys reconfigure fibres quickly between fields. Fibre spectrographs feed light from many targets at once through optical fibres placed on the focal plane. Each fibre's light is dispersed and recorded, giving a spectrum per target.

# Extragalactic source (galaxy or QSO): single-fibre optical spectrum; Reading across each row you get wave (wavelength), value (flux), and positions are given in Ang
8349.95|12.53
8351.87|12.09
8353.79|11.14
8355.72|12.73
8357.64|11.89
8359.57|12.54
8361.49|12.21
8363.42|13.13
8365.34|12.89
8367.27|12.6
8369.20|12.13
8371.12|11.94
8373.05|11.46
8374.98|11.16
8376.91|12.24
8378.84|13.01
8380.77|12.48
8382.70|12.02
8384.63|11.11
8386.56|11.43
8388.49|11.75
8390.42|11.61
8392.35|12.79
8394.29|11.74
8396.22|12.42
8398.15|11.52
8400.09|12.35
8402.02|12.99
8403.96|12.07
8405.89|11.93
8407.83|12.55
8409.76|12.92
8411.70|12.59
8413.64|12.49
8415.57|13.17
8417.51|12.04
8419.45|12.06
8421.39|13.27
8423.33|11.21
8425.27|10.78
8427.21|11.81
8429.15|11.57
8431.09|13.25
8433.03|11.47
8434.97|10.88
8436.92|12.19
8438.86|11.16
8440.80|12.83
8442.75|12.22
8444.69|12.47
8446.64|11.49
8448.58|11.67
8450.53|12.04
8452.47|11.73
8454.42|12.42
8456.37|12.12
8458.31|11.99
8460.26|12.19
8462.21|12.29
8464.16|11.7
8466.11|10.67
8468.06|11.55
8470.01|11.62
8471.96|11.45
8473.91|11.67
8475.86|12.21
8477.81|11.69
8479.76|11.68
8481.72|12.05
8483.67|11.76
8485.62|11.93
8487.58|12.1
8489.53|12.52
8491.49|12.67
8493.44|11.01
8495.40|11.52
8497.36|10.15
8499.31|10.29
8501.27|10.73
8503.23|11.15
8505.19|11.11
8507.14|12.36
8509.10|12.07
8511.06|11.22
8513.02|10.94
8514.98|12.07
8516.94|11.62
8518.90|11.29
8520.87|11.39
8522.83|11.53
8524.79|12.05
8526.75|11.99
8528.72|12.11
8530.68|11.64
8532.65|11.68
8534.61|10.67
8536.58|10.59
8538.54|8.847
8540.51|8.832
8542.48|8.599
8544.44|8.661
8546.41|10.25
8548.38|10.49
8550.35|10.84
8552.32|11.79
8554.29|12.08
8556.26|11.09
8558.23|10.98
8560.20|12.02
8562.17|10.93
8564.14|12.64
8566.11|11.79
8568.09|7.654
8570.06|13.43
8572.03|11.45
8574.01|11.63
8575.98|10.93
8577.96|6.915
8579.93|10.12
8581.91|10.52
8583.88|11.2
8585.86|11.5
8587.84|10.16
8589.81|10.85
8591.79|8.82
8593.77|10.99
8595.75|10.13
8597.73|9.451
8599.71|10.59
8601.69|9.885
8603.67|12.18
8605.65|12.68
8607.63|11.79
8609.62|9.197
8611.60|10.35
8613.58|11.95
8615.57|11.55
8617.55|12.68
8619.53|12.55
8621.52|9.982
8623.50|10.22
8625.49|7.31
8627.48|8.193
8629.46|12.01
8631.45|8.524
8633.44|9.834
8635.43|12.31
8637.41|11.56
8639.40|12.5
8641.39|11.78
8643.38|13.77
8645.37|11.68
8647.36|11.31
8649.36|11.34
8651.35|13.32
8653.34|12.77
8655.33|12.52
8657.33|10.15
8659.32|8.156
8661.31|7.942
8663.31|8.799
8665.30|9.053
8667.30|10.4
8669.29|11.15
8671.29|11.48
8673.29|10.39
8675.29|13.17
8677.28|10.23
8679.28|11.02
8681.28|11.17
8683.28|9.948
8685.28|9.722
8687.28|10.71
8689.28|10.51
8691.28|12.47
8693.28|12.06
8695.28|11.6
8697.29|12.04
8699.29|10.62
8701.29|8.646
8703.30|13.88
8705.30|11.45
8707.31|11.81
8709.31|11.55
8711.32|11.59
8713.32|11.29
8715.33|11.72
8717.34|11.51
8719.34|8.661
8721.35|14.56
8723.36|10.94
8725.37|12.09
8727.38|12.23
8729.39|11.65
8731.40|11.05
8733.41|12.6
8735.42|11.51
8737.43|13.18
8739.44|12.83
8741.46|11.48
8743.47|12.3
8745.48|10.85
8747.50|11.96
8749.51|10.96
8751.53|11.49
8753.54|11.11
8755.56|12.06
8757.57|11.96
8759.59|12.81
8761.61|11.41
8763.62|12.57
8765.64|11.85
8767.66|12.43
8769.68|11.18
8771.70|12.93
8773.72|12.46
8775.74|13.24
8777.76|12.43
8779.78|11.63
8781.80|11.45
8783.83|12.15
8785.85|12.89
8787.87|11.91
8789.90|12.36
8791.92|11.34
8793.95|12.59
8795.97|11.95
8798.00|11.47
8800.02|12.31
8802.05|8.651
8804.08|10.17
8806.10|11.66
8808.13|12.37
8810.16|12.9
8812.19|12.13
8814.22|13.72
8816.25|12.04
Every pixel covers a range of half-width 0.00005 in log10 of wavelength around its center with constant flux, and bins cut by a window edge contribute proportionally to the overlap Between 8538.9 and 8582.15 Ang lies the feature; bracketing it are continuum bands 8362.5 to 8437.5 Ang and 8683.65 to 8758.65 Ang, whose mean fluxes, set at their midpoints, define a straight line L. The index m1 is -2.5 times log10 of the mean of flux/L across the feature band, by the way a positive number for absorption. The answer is 0.122 mag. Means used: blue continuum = 12.1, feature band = 10.6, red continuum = 11.6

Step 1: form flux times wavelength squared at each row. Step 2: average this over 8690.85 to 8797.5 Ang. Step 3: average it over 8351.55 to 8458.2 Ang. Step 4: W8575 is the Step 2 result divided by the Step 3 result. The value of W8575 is 1.06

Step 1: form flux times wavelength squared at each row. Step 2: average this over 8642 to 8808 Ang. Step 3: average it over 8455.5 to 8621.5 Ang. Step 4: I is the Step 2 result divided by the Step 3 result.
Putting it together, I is 1.1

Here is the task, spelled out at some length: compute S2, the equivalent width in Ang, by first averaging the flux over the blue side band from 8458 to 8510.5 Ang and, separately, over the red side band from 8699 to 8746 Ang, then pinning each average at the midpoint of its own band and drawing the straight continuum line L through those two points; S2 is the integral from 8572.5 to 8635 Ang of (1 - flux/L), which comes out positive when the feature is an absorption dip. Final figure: 6.2 Ang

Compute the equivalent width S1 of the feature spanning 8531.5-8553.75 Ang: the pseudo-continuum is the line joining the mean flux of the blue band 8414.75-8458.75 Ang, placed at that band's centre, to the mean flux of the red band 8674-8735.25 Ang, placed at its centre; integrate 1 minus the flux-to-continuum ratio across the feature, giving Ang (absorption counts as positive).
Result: 3.0 Ang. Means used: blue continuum 12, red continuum 11.4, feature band 10.2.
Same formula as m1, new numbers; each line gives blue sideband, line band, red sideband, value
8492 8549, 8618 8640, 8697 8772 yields 0.087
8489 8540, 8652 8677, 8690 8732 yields 0.098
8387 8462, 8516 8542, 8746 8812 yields 0.094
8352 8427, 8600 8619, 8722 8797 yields 0.065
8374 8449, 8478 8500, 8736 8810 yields 0.038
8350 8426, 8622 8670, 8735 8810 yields 0.126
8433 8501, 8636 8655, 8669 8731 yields -0.073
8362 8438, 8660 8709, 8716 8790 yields 0.110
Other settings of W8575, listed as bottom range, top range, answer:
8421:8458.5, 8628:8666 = 0.97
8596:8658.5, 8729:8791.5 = 1.11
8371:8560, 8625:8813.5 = 1.05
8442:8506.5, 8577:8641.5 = 0.94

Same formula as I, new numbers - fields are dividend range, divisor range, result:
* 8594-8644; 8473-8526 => 0.97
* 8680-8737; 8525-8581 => 1.10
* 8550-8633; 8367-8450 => 0.93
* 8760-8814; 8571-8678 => 1.15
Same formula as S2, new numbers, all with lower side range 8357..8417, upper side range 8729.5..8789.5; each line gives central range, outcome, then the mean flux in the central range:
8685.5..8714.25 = 1.6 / 11.4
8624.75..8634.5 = 2.3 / 9.24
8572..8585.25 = 1.9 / 10.3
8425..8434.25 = 0.3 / 11.8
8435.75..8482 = 1.2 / 11.9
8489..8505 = 1.3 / 11.2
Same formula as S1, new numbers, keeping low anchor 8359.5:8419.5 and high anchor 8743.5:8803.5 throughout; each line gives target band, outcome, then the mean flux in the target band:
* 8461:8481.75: 0.8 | 11.7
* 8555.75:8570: 1.1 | 11.2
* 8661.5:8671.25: 1.7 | 9.85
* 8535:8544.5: 2.2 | 9.25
